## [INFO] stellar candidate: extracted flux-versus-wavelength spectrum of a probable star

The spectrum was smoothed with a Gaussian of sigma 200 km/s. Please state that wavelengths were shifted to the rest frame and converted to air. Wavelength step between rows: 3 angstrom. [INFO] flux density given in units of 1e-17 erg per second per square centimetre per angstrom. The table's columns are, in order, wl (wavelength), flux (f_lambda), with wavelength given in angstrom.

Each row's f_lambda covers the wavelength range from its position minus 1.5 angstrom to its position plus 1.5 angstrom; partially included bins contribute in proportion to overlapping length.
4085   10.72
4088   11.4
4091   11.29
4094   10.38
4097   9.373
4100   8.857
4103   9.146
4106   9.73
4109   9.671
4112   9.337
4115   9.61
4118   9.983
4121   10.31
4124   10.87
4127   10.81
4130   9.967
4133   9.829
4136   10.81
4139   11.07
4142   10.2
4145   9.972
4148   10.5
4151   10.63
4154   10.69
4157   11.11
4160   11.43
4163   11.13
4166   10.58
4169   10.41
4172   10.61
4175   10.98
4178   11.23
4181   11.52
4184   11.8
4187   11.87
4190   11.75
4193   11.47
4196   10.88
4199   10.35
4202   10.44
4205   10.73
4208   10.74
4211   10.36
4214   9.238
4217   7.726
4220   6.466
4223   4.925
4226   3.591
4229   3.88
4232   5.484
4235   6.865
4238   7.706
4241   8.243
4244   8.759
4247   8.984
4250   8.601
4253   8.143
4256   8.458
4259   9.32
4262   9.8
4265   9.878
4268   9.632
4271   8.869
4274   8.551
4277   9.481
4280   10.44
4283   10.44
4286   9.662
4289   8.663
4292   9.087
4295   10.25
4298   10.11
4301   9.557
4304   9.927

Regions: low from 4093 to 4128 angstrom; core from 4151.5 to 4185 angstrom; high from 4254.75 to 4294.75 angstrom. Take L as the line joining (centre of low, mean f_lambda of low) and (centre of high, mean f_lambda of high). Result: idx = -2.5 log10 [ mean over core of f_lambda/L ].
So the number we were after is -0.14 mag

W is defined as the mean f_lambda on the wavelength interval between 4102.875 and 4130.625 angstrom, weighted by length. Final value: 9.98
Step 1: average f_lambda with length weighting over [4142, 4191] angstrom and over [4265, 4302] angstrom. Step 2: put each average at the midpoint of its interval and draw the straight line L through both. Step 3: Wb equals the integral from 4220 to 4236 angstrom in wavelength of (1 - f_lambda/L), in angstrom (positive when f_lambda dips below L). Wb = 8.14 angstrom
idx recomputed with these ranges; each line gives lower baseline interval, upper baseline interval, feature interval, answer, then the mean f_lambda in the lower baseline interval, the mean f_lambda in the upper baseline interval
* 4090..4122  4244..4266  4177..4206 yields -0.201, 9.76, 8.99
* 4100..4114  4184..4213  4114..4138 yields -0.062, 9.41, 11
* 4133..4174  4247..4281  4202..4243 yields 0.285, 10.7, 9.17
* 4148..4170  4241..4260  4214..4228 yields 0.488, 10.8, 8.66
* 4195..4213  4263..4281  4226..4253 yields 0.357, 10.5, 9.46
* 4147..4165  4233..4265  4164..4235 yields 0.055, 10.9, 8.51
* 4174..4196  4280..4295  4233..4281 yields 0.156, 11.5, 9.64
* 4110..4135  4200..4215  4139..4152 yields -0.025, 10.1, 10.3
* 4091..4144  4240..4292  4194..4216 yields -0.090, 10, 9.18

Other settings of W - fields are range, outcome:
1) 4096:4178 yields 10.3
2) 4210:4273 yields 7.84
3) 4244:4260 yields 8.69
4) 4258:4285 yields 9.61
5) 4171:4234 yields 9.31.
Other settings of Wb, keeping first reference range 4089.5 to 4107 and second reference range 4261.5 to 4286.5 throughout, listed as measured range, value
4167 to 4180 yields -1.5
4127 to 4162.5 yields -3.0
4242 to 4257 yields 1.7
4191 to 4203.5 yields -1.4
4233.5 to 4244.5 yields 2.1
